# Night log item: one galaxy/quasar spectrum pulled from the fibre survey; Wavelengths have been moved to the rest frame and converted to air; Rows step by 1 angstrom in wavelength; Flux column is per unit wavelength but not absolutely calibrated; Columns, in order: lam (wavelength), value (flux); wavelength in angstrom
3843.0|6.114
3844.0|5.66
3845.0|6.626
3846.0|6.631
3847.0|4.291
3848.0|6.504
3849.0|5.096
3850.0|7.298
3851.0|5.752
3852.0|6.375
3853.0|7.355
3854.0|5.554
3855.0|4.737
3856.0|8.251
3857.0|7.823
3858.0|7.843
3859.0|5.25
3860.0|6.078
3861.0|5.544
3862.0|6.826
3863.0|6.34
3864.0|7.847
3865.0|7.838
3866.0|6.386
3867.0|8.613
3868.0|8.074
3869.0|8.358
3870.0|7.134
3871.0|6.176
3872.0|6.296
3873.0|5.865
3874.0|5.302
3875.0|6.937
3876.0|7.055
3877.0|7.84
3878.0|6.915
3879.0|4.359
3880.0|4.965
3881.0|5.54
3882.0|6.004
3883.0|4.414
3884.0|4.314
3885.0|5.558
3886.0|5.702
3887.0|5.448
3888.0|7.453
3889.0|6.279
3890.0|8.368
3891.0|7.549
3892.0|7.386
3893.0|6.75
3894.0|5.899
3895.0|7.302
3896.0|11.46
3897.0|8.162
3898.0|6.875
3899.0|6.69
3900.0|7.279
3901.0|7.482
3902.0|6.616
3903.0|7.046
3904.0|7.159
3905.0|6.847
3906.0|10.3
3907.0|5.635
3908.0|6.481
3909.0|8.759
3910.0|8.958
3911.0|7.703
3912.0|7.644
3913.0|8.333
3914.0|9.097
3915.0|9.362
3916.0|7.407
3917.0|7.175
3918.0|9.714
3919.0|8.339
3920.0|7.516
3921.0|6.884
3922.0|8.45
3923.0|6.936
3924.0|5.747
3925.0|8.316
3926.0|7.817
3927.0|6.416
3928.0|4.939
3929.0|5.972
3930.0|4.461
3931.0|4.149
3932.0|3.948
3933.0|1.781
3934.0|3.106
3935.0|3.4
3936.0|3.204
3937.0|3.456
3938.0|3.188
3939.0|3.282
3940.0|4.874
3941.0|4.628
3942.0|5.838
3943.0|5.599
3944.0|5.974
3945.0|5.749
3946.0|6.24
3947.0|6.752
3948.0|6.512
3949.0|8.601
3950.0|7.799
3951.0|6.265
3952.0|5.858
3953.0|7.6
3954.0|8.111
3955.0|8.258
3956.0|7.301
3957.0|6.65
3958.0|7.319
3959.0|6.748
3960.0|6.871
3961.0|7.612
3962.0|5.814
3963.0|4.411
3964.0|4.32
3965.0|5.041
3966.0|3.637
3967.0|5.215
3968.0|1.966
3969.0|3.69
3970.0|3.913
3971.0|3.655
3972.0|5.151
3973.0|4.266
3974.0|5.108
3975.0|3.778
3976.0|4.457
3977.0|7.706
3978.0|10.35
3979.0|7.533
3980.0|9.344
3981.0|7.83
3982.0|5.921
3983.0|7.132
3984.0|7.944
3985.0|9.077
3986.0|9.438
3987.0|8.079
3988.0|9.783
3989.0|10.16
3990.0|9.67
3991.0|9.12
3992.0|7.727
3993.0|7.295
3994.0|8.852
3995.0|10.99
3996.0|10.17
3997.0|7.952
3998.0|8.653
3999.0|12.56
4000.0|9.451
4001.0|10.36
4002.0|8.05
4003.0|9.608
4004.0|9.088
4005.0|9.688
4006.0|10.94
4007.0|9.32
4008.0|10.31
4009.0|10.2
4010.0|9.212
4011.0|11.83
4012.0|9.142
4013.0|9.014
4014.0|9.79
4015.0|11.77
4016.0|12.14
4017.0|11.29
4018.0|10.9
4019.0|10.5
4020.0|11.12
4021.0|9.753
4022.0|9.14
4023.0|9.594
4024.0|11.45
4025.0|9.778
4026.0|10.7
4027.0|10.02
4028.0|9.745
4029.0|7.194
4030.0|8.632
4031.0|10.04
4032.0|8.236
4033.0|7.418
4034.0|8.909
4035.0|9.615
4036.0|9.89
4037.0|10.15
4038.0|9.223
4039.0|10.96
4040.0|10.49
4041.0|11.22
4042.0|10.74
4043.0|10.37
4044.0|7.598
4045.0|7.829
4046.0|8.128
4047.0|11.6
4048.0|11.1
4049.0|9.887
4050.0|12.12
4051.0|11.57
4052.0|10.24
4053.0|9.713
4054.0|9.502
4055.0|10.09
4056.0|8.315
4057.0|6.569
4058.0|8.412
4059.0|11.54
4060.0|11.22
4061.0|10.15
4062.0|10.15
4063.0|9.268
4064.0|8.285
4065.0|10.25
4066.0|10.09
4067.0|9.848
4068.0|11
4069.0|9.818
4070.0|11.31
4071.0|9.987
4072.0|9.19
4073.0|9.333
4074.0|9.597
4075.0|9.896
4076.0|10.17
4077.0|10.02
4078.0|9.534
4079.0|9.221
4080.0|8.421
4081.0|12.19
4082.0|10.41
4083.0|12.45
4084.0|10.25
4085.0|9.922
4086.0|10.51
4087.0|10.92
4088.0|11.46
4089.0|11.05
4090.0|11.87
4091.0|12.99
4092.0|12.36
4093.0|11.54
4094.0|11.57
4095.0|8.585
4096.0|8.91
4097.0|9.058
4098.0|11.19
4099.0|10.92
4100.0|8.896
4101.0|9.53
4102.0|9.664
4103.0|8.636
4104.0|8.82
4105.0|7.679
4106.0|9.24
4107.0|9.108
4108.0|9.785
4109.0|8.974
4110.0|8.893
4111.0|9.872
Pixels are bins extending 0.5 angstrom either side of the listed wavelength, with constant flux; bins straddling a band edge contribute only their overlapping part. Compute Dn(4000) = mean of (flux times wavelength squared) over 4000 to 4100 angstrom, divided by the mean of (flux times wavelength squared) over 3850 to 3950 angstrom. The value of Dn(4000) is 1.66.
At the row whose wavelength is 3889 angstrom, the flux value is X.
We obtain 6.279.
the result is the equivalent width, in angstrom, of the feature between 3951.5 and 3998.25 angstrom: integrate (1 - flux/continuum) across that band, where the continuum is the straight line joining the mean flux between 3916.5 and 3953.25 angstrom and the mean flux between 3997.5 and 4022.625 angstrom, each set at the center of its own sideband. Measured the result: 6.9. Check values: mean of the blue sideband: 5.84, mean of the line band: 6.96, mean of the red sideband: 10.2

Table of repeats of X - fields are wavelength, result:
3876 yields 7.055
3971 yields 3.655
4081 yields 12.19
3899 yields 6.69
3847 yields 4.291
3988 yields 9.783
